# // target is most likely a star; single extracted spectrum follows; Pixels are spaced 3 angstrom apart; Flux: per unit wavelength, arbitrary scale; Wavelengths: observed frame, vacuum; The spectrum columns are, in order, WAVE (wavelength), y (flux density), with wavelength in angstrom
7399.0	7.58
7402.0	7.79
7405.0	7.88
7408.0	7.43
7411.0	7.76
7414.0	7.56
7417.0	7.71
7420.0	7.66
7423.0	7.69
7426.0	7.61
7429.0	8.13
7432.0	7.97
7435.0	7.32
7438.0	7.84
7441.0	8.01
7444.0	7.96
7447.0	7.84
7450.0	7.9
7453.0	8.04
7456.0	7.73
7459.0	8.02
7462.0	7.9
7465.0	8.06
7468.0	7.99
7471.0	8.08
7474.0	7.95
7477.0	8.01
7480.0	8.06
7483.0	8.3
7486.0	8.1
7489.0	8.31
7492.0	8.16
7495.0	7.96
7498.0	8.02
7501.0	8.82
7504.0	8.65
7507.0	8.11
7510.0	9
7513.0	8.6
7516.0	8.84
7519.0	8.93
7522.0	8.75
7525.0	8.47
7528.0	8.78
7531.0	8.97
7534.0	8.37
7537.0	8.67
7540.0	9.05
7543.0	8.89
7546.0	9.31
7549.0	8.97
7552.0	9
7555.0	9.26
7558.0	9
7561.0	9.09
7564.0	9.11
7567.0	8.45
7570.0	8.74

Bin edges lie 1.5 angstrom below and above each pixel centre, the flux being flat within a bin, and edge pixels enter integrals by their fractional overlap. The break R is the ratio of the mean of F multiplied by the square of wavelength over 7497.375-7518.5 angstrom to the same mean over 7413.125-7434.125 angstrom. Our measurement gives 1.1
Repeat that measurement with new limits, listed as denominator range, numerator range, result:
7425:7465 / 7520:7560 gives 1.16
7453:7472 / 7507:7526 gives 1.11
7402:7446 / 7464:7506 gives 1.07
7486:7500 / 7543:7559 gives 1.13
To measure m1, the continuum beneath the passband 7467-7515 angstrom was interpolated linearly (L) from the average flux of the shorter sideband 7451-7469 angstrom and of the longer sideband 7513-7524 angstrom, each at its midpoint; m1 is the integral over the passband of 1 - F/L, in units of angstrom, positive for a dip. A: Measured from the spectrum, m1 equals 0.8 angstrom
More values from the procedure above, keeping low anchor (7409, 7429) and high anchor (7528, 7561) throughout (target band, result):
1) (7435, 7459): 0.3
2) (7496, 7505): 0.1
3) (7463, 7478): 0.4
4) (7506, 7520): -0.1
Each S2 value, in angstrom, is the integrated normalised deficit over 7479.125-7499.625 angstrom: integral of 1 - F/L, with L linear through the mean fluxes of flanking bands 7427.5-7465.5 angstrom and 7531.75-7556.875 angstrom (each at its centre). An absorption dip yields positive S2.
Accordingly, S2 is 0.5 angstrom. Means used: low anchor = 7.9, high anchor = 8.94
